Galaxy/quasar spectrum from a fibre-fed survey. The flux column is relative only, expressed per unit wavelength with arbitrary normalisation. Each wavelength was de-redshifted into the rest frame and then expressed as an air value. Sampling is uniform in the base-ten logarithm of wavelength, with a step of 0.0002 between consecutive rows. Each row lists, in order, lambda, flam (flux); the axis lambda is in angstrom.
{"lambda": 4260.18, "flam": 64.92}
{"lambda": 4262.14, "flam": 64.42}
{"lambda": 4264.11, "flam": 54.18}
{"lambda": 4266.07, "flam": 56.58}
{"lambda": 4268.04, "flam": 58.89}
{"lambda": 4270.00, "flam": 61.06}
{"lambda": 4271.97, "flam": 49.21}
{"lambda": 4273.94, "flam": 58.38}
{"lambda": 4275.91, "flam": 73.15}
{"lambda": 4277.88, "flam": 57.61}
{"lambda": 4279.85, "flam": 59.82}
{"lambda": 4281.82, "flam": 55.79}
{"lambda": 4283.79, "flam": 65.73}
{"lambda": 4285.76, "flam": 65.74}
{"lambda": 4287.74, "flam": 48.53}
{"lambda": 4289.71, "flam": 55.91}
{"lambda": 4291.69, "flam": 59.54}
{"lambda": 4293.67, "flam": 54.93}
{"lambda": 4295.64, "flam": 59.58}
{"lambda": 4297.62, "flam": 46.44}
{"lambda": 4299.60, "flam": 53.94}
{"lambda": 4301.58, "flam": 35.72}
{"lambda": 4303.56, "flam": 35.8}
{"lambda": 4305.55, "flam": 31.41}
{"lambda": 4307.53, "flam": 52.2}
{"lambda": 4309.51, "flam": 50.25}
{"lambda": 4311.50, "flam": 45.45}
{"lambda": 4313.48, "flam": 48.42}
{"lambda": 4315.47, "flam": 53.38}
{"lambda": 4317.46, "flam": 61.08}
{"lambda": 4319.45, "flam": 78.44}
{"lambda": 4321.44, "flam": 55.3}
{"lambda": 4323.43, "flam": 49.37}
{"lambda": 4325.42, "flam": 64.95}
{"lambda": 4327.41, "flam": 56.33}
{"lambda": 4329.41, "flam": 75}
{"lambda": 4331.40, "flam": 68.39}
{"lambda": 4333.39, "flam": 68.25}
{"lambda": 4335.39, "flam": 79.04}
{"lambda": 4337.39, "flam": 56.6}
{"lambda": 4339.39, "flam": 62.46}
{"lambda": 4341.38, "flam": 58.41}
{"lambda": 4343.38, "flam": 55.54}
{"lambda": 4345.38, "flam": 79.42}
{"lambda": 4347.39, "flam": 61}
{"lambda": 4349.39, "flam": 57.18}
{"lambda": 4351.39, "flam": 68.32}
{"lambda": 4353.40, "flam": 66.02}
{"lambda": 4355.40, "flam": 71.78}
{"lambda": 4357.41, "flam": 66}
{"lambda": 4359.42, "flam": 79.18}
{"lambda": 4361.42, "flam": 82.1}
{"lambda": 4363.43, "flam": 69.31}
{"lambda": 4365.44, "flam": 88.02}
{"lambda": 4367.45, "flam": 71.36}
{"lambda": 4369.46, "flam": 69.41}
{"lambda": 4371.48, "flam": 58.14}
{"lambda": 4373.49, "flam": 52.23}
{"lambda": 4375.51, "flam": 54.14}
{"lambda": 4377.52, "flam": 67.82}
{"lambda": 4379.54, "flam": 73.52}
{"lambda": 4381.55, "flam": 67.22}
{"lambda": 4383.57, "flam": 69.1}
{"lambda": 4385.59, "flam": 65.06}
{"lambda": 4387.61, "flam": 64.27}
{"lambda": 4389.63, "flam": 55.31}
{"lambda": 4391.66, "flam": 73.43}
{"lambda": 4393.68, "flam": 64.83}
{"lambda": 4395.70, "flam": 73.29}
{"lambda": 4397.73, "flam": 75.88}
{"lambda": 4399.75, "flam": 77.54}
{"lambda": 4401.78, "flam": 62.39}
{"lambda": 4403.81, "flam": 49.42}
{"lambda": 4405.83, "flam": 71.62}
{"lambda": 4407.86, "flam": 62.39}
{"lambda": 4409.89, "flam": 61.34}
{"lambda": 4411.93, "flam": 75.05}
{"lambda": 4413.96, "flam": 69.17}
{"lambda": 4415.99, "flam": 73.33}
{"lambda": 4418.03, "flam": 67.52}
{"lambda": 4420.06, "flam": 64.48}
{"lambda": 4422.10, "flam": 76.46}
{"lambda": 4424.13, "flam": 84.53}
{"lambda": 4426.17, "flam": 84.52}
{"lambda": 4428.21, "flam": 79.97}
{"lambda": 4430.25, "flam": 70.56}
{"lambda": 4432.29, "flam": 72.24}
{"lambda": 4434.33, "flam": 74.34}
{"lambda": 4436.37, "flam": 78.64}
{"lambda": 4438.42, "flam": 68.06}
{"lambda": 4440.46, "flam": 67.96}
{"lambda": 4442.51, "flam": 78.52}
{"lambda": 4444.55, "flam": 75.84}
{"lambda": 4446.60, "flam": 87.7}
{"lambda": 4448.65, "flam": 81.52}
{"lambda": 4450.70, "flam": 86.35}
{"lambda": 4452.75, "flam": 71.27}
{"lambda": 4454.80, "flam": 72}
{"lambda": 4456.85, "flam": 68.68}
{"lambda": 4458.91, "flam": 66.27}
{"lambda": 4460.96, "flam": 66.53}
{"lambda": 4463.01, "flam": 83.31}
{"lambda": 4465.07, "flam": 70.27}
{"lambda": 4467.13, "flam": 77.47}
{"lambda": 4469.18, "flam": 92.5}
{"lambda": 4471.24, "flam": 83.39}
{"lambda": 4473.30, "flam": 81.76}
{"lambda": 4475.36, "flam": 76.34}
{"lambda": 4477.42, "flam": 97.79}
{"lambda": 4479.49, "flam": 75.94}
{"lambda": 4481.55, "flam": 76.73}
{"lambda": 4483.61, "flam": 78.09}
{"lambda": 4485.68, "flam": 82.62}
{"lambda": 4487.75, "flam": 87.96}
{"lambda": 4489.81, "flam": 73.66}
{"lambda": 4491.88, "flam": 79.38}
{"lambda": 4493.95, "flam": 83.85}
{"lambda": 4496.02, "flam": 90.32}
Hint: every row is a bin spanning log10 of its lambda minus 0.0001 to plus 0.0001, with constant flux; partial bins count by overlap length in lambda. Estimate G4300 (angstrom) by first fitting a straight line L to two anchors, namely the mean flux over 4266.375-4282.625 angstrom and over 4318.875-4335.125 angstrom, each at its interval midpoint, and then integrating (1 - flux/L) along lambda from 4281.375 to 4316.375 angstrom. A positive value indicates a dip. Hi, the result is 6.1 angstrom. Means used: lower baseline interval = 59.2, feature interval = 51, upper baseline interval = 64.8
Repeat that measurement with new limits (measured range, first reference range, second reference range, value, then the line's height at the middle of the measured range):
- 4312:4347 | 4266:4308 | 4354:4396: -0.91 angstrom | 61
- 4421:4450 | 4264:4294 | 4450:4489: -0.86 angstrom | 75.1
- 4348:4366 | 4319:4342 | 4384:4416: -1.68 angstrom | 65.2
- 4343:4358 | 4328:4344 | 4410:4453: 0.20 angstrom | 67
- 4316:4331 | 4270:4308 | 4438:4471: -1.11 angstrom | 58.5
